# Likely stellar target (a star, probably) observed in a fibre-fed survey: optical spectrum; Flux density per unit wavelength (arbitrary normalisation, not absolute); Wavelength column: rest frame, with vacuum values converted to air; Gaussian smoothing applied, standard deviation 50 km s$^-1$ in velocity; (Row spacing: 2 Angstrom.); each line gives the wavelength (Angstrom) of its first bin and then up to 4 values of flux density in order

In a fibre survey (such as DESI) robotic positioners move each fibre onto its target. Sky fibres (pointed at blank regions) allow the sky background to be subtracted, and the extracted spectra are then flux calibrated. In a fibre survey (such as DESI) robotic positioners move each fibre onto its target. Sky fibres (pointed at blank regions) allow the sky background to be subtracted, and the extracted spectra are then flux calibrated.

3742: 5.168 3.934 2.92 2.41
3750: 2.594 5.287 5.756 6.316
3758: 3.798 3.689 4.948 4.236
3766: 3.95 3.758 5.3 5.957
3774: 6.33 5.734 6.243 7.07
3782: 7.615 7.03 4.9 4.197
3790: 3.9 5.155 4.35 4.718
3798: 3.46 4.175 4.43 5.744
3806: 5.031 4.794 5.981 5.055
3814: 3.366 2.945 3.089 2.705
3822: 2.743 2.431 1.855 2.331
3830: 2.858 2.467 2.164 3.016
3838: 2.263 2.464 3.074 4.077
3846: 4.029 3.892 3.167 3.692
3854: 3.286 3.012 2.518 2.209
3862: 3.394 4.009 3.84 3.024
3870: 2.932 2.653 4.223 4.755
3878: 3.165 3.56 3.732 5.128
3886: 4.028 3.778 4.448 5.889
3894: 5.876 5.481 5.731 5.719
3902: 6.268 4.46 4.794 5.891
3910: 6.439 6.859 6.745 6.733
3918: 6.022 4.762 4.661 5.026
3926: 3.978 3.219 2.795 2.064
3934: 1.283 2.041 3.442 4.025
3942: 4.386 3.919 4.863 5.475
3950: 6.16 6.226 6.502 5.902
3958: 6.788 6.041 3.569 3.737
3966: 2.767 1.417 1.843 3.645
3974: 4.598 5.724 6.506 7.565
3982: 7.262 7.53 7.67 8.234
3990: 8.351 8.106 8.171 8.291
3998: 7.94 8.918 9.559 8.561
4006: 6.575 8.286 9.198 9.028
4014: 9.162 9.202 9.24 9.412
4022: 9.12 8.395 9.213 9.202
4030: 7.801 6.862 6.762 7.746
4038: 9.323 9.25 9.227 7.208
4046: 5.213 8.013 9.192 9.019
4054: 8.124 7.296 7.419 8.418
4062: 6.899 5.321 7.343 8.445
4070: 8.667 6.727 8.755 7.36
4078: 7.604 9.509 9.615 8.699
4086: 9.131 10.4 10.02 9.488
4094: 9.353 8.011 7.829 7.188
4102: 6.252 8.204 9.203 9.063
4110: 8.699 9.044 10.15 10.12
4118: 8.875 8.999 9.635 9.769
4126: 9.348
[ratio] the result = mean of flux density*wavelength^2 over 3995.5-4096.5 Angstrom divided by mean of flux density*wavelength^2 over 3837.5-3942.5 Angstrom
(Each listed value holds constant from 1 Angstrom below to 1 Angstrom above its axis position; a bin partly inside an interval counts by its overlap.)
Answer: 2.19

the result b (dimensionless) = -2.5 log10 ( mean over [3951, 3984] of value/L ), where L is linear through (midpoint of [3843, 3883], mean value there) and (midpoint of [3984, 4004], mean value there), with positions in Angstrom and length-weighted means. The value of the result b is 0.398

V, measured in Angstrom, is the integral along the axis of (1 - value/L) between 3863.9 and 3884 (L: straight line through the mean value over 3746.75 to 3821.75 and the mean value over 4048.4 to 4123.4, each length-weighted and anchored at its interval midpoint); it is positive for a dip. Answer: 7.6 Angstrom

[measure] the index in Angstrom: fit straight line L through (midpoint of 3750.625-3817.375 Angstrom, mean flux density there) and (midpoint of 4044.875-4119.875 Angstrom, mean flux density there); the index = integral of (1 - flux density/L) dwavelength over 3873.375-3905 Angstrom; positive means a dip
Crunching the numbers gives 7.2 Angstrom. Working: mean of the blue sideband 4.98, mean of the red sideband 8.35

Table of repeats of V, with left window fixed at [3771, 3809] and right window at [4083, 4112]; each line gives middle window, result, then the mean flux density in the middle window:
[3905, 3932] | 6.43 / 5.11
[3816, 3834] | 9.90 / 2.56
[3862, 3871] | 3.96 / 3.44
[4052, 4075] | 1.86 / 7.65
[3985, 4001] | -1.41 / 8.21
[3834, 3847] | 6.18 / 3.08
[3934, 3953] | 7.26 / 4.33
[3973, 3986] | 1.37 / 6.62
